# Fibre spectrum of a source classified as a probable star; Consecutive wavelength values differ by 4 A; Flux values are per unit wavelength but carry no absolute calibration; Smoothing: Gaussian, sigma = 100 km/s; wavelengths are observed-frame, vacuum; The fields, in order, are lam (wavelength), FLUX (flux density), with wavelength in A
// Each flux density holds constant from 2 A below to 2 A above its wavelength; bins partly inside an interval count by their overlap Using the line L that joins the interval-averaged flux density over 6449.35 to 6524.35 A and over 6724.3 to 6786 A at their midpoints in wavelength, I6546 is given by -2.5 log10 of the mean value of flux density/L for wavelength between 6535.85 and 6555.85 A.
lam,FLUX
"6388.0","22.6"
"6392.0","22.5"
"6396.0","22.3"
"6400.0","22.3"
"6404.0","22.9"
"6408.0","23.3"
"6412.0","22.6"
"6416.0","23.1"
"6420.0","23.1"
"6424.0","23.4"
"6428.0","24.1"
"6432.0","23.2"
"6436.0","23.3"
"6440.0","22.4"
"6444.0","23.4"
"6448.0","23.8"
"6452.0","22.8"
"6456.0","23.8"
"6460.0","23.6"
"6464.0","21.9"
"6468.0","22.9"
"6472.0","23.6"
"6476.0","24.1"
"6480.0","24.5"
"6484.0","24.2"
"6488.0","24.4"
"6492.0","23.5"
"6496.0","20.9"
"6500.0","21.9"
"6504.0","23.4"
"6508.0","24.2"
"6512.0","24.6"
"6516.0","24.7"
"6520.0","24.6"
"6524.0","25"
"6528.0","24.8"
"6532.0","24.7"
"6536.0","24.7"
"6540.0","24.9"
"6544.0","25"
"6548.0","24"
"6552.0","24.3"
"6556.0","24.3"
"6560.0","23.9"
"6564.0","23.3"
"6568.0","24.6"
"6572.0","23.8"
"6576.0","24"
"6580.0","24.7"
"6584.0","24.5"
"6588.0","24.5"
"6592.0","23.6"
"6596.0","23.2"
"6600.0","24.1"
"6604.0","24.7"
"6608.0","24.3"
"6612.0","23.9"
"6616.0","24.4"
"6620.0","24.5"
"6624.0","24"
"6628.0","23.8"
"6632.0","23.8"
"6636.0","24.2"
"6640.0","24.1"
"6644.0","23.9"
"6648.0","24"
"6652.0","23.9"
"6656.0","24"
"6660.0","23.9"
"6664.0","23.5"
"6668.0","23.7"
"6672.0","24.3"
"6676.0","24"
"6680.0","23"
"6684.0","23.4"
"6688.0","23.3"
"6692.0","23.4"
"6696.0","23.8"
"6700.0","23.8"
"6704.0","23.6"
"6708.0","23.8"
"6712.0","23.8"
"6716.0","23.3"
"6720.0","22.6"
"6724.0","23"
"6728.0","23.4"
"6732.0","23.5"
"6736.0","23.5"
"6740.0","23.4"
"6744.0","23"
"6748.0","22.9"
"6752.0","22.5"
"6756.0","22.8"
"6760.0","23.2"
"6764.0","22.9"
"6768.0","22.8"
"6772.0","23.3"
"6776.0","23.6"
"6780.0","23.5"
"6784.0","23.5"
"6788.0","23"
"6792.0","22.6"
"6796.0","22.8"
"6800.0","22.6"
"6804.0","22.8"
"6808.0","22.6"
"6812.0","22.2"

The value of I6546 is -0.047 mag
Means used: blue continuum 23.6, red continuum 23.2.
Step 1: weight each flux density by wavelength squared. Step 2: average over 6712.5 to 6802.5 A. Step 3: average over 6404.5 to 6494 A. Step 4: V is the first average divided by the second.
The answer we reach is 1.08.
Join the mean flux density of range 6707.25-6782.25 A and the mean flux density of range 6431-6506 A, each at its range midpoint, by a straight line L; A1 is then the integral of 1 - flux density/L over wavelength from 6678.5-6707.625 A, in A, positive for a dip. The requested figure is -0.4 A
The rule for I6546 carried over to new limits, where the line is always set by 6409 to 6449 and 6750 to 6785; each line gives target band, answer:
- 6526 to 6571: -0.06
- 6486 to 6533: -0.03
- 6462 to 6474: 0.02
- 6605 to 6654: -0.04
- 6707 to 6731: -0.01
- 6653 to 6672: -0.03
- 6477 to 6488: -0.05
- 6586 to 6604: -0.04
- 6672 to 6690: -0.02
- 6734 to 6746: -0.01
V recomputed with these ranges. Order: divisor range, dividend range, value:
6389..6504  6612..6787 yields 1.10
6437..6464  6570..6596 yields 1.08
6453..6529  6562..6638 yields 1.05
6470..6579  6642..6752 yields 1.03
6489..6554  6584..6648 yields 1.03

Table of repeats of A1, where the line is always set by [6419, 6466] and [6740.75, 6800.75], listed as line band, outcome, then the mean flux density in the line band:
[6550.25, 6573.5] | -0.9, 24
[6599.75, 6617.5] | -0.9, 24.3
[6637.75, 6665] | -1.0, 23.9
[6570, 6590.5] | -1.0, 24.3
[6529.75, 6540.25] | -0.7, 24.7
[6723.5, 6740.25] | -0.3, 23.4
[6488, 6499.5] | 0.3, 22.5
